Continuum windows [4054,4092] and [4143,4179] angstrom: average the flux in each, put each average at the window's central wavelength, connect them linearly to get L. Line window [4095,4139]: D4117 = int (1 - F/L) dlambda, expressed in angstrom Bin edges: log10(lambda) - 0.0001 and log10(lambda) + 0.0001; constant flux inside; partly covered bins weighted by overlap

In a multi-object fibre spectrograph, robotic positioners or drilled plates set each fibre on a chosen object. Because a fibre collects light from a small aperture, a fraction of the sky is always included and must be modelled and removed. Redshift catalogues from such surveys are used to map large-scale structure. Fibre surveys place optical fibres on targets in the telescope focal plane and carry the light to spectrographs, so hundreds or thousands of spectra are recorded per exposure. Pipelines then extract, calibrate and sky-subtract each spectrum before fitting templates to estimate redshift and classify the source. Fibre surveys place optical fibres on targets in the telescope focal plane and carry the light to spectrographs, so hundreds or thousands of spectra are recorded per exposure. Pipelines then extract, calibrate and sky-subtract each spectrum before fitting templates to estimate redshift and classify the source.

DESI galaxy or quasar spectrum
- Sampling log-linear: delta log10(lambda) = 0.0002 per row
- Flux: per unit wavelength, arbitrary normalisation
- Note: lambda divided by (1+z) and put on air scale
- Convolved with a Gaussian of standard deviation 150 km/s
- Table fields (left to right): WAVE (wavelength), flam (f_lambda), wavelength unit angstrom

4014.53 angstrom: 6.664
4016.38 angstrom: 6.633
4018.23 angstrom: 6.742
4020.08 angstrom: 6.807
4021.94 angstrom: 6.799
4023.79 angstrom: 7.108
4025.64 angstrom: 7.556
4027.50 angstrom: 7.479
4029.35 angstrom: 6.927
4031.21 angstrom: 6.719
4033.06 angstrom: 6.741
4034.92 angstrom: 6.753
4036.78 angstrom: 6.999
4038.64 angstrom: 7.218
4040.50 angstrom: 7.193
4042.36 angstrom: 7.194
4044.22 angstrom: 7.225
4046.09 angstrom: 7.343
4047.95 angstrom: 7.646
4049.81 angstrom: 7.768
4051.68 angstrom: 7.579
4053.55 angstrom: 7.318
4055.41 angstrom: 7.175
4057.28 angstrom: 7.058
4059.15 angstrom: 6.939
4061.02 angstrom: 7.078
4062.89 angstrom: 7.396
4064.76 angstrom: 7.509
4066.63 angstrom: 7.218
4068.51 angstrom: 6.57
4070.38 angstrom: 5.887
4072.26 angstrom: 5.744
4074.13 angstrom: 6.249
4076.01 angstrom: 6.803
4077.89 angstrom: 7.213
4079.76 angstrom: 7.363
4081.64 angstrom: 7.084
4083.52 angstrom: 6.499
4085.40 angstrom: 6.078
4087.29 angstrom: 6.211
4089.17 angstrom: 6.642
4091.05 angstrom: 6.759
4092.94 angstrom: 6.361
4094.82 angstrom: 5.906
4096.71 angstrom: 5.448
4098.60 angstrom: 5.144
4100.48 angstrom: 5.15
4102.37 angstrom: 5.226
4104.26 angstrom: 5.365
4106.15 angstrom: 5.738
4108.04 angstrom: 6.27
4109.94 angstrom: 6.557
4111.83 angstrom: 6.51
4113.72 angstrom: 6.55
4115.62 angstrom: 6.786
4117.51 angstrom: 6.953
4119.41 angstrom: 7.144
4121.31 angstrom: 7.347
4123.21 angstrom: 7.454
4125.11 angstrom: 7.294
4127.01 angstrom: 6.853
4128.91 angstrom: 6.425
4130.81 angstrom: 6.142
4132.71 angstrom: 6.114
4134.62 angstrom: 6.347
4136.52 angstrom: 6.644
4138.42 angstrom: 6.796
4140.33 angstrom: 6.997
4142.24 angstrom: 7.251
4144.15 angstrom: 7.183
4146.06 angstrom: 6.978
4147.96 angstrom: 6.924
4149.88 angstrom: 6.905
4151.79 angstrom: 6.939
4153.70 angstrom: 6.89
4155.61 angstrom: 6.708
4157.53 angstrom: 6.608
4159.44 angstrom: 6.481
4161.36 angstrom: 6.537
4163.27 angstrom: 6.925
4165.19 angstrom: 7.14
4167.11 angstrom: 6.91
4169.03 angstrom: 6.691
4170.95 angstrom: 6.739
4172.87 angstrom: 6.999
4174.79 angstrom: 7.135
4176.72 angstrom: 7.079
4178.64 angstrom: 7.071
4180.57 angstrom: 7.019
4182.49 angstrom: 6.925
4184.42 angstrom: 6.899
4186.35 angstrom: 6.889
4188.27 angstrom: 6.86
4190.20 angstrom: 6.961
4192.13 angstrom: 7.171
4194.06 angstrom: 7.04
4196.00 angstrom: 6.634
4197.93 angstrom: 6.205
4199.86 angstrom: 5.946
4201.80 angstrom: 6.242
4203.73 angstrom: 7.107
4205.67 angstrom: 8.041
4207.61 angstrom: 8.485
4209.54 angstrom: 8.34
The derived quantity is 3.13 angstrom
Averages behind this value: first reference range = 6.78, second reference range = 6.89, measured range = 6.35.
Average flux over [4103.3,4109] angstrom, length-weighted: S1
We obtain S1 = 5.78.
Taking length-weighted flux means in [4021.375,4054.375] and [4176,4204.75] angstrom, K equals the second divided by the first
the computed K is 0.94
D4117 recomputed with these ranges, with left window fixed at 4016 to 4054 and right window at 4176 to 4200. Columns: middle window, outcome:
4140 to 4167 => 0.1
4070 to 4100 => 3.1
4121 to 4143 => 0.5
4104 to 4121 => 1.2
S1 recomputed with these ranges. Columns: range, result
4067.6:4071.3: 6.23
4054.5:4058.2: 7.11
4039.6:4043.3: 7.2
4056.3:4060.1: 6.99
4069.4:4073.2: 5.83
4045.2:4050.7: 7.6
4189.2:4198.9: 6.8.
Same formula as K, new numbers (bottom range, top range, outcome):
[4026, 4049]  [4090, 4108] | 0.80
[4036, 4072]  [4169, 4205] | 0.96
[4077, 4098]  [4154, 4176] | 1.05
